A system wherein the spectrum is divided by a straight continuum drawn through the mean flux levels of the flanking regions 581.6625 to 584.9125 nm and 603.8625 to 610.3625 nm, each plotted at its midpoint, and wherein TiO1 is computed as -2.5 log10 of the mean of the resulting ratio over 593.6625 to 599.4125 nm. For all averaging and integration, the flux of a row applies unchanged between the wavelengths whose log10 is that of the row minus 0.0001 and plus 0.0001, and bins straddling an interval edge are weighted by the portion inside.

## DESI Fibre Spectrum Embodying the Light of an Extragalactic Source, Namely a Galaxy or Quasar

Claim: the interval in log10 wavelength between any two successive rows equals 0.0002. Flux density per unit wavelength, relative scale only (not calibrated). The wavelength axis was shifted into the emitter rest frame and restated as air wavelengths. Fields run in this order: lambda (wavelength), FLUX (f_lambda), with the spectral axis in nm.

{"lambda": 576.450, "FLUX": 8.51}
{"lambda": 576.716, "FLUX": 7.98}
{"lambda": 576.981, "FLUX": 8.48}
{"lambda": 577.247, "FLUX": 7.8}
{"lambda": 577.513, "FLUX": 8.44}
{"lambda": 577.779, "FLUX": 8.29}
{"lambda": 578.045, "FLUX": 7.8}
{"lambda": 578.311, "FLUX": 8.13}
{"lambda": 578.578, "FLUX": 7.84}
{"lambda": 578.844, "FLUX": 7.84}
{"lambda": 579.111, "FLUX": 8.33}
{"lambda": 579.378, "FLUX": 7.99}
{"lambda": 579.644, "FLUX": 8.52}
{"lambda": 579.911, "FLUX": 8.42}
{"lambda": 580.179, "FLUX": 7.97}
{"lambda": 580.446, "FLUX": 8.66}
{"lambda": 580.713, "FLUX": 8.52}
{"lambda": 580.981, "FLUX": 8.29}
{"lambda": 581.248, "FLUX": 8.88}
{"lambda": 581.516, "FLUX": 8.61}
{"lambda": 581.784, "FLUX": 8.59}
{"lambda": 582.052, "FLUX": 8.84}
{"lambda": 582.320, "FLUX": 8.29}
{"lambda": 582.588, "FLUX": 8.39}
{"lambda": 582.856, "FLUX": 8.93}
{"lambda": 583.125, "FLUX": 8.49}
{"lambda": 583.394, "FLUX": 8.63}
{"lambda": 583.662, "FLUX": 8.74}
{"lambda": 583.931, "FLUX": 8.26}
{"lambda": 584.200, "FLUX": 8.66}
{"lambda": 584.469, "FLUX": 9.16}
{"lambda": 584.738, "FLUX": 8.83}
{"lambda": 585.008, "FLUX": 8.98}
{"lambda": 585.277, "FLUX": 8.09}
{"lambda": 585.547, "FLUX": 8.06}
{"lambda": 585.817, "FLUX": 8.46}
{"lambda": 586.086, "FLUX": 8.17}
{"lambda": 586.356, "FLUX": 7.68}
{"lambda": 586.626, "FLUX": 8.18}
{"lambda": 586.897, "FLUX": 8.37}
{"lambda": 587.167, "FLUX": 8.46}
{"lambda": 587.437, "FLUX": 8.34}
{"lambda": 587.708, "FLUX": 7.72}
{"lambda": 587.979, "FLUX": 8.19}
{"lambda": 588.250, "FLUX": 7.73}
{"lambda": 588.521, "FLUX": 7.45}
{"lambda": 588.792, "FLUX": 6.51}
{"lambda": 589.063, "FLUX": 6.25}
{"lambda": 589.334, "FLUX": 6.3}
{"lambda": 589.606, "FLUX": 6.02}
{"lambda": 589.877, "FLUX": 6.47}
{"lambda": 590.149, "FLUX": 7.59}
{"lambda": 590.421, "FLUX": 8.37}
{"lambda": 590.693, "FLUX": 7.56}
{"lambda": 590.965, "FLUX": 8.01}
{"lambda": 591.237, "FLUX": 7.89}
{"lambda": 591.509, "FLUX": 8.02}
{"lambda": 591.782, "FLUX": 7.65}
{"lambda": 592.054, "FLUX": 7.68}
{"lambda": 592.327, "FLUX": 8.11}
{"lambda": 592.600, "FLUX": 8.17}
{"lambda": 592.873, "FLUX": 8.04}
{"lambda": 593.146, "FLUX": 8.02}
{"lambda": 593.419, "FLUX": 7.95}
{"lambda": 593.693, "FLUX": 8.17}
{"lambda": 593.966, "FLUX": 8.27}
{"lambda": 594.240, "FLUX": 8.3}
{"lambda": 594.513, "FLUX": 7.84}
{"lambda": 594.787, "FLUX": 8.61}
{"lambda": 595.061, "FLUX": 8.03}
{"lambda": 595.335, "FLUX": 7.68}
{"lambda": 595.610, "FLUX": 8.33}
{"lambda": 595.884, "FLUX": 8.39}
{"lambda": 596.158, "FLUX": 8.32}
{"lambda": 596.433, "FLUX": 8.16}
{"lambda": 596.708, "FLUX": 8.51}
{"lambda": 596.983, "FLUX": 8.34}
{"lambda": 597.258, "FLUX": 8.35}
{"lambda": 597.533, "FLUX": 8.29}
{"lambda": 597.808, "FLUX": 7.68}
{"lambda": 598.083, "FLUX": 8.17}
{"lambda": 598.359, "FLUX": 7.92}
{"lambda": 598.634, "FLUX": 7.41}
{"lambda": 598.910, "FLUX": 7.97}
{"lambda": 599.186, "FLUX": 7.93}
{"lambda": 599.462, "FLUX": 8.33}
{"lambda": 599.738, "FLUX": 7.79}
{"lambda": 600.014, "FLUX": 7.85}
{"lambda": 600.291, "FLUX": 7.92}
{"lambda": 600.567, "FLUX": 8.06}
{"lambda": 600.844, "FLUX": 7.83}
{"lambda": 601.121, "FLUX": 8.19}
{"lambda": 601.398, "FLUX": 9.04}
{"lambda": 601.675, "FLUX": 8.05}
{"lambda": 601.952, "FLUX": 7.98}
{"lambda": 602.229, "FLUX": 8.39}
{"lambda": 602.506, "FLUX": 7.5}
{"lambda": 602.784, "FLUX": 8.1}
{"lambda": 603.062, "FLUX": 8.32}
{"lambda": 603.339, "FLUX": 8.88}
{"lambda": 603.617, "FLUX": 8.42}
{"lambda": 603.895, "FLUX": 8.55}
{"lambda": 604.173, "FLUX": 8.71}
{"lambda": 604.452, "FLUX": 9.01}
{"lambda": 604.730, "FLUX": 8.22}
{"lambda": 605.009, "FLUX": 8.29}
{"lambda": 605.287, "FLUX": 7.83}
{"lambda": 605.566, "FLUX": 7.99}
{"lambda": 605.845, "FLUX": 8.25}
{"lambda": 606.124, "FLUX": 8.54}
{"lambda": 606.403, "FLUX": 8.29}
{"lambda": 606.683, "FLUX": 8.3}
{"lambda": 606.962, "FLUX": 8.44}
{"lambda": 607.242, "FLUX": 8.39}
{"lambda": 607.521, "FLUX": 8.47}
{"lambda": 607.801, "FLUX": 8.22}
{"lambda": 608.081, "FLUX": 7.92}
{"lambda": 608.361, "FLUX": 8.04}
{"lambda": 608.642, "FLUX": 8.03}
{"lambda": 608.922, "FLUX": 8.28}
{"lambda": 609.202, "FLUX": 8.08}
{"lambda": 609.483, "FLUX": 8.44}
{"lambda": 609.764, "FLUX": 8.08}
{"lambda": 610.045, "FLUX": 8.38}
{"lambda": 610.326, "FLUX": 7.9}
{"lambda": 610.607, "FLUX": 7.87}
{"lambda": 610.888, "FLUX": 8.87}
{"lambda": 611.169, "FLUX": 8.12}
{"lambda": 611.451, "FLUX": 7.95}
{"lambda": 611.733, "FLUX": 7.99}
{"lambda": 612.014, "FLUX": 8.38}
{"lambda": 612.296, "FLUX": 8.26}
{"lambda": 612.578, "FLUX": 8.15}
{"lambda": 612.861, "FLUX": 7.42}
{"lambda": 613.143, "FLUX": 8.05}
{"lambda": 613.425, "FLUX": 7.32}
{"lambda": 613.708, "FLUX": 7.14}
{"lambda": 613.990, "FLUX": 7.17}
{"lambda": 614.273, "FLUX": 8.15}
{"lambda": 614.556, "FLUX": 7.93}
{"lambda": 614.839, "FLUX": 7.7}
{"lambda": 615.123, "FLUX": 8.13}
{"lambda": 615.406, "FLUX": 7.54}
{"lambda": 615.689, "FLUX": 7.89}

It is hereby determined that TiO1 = 0.04 mag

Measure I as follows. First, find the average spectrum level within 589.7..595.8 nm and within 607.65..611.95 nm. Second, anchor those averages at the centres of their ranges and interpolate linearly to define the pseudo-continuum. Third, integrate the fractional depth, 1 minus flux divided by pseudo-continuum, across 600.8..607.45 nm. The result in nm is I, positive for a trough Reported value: -0.20 nm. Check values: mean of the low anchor 7.94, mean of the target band 8.32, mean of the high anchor 8.15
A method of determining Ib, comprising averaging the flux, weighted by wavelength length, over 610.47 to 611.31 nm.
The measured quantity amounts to 8.29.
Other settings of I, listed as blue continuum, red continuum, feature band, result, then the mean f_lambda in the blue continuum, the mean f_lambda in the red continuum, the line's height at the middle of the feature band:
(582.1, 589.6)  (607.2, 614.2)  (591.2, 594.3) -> 0.021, 8.09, 8.03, 8.08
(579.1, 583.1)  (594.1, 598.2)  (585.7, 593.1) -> 0.574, 8.49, 8.2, 8.33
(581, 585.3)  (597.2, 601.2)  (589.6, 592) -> 0.211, 8.65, 7.97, 8.33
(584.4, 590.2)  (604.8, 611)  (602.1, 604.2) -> -0.059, 7.76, 8.22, 8.11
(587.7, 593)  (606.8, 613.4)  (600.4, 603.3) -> -0.110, 7.48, 8.15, 7.87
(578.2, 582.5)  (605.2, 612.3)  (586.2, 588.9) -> 0.143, 8.36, 8.21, 8.32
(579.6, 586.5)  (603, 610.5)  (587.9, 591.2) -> 0.485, 8.5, 8.3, 8.45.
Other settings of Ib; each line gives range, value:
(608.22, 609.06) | 8.11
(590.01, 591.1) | 7.88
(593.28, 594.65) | 8.11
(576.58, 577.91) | 8.2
